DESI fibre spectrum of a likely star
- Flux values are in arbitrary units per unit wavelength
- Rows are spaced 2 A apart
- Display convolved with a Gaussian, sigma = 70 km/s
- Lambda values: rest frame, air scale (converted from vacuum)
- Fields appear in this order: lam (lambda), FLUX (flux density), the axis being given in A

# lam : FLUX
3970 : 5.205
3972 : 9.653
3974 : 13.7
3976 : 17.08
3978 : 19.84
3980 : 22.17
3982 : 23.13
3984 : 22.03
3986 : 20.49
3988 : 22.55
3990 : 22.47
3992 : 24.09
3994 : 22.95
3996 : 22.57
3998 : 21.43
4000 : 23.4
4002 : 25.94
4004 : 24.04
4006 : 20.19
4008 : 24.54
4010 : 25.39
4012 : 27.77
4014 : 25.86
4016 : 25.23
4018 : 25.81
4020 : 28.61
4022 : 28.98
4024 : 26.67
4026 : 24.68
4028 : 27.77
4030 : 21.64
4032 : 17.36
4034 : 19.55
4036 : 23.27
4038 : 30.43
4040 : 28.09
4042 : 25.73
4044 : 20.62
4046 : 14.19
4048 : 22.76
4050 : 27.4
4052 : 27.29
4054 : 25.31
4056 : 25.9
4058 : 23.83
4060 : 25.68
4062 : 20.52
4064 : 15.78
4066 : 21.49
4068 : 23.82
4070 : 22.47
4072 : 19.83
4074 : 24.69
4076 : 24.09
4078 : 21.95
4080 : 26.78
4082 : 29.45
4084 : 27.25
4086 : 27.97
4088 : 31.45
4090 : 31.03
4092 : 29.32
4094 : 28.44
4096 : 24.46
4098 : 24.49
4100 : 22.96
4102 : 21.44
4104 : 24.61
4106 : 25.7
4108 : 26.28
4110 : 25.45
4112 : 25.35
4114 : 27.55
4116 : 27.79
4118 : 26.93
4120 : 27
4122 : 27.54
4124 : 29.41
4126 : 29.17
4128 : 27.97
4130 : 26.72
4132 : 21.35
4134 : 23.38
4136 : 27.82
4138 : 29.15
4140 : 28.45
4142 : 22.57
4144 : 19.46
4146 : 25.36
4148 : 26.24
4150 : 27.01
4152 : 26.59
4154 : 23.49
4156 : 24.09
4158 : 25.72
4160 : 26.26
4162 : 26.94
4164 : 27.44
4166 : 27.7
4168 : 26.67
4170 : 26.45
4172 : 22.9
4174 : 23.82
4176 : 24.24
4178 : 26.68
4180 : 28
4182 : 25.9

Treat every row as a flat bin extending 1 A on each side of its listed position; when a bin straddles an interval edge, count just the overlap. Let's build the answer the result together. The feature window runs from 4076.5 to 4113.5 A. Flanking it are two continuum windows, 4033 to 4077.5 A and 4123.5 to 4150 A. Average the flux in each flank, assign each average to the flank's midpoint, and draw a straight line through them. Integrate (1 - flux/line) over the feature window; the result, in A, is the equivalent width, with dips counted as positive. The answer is -2.7 A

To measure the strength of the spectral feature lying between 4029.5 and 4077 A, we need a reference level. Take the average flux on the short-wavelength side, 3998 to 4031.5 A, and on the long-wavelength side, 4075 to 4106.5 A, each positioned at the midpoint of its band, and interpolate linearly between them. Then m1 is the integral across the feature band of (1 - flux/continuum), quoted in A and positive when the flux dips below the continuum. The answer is 5.1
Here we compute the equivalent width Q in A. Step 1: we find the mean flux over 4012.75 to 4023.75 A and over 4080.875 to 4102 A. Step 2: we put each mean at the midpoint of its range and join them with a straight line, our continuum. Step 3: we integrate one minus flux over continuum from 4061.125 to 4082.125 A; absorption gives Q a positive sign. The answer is 3.63 A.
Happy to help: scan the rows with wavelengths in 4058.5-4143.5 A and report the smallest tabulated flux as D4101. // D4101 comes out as 15.78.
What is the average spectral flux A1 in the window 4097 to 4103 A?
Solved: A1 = 23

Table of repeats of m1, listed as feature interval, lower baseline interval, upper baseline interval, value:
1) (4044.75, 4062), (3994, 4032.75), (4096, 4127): 1.0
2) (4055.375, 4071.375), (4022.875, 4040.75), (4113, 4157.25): 1.7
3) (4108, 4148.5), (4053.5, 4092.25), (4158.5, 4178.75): -1.3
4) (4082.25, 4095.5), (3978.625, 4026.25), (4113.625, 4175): -2.0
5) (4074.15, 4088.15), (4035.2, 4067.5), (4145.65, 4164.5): -1.3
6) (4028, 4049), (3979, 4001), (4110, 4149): 1.0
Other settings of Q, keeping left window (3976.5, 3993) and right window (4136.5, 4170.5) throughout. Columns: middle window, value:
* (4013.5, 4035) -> -1.8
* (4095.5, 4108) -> 0.3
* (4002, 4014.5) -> -1.2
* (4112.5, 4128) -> -1.7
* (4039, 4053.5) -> -0.2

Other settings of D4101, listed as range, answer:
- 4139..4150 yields 19.46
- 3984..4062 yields 14.19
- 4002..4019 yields 20.19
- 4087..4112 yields 21.44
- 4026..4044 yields 17.36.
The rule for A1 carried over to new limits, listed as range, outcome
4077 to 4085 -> 26.4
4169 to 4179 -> 24.8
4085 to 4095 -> 29.6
